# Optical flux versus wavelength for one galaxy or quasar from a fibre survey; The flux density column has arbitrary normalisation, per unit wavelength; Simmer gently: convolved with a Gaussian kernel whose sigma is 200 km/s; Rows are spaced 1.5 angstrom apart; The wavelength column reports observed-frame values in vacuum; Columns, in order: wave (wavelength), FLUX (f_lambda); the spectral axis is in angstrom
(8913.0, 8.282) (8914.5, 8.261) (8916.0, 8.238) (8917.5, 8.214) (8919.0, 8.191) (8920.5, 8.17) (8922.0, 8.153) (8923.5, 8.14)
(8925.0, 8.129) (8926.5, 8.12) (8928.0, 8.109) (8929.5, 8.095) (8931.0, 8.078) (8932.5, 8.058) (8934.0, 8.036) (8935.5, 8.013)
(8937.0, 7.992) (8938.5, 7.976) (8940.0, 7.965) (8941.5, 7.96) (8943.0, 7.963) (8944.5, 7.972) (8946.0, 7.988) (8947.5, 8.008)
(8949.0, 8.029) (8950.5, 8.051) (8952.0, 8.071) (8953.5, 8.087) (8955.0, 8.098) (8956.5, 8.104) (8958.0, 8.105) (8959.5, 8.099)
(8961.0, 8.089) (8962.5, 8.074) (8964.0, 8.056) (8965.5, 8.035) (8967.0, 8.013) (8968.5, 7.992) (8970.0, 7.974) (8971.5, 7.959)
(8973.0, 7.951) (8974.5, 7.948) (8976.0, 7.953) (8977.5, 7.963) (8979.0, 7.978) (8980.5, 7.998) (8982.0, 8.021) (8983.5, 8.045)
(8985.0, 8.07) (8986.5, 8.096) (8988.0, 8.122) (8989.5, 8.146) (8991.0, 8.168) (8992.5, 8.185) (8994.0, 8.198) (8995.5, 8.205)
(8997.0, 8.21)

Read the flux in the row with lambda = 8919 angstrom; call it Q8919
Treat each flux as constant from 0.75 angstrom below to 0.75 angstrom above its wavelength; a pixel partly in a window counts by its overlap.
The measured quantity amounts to 8.191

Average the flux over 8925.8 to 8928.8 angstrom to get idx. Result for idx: 8.11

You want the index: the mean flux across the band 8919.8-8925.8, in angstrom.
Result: 8.15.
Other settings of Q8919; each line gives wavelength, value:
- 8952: 8.071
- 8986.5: 8.096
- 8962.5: 8.074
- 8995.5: 8.205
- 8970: 7.974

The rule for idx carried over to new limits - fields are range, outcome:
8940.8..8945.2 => 7.96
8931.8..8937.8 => 8.02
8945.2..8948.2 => 8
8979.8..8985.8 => 8.03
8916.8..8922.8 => 8.18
